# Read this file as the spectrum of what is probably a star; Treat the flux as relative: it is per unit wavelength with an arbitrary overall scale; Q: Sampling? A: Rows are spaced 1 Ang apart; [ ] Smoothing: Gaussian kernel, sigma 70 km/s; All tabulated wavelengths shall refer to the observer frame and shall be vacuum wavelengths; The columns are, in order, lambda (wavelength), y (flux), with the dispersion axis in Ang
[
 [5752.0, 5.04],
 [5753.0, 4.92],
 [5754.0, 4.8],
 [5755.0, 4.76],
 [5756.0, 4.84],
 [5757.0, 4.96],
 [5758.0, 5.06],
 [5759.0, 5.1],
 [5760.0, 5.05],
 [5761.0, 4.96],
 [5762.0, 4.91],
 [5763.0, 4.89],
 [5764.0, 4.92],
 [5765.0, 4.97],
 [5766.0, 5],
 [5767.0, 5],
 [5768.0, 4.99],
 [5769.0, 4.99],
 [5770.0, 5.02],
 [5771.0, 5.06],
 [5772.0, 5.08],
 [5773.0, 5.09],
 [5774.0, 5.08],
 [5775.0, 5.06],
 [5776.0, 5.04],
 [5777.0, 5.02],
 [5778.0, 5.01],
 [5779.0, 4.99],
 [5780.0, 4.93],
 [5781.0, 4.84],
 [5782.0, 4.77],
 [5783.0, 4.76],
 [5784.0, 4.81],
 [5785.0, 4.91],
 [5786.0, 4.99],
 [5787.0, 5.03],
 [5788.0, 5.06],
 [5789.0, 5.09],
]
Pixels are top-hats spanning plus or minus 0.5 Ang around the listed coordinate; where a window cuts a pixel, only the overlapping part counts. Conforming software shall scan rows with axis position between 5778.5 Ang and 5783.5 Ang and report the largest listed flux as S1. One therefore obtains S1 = 4.99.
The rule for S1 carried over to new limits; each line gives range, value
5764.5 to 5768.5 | 5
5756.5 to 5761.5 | 5.1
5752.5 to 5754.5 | 4.92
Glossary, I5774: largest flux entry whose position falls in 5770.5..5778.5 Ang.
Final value 5.09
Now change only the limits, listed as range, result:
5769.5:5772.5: 5.08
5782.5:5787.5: 5.03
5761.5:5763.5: 4.91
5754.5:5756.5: 4.84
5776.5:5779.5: 5.02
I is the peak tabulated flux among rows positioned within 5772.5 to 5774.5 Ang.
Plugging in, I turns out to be 5.09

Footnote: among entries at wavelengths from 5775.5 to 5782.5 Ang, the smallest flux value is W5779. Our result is 4.77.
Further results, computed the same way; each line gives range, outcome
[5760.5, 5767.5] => 4.89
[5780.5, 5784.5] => 4.76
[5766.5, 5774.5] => 4.99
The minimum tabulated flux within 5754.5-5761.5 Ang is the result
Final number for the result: 4.76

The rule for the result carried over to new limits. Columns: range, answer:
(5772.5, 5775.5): 5.06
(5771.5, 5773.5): 5.08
